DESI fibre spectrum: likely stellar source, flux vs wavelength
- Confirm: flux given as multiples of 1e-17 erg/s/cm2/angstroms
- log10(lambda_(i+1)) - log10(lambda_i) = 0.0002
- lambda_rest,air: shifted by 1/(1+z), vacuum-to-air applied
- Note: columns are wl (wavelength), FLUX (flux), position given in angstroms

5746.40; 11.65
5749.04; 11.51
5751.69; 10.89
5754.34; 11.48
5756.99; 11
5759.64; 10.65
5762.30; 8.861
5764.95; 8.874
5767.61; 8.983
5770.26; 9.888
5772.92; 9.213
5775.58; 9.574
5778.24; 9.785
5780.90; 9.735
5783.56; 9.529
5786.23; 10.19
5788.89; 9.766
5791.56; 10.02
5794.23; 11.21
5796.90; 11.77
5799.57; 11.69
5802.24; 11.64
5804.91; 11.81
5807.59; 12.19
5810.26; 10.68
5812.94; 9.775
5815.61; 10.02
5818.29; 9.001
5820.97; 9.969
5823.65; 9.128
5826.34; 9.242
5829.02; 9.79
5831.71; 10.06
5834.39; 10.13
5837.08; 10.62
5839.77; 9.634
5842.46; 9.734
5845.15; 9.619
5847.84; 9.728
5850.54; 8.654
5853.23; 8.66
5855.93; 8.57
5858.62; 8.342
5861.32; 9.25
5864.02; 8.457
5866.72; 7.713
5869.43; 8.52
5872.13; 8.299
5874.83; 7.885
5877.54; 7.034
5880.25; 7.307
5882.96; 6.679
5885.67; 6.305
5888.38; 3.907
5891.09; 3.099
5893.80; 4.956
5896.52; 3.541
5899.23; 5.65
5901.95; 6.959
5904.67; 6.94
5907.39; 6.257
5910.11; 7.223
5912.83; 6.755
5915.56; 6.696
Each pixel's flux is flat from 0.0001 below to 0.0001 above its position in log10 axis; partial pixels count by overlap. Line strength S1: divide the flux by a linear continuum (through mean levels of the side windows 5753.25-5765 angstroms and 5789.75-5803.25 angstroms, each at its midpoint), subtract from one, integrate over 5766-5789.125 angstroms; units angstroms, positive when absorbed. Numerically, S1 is 2.4 angstroms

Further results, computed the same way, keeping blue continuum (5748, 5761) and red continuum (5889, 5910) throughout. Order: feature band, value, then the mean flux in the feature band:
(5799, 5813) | -3.6 angstroms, 11.4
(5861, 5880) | -4.4 angstroms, 8.05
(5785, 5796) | -0.8 angstroms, 10.4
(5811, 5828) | -2.0 angstroms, 9.57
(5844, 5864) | -4.9 angstroms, 8.94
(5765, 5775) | 1.1 angstroms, 9.31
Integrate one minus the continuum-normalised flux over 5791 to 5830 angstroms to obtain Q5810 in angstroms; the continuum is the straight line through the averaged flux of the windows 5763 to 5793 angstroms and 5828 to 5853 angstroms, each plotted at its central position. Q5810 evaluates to -3.6 angstroms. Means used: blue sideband 9.59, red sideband 9.72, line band 10.5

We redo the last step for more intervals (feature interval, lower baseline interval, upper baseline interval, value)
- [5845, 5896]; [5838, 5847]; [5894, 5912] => 4.48 angstroms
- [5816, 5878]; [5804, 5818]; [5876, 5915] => -3.25 angstroms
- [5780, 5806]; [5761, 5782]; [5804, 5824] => -2.29 angstroms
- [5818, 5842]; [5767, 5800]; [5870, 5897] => -4.60 angstroms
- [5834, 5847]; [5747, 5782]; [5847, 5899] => -3.08 angstroms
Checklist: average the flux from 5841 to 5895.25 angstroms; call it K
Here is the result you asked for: 7.63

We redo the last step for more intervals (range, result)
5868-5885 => 7.56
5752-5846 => 10.2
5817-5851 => 9.66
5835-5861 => 9.31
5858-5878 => 8.23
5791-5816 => 11.2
